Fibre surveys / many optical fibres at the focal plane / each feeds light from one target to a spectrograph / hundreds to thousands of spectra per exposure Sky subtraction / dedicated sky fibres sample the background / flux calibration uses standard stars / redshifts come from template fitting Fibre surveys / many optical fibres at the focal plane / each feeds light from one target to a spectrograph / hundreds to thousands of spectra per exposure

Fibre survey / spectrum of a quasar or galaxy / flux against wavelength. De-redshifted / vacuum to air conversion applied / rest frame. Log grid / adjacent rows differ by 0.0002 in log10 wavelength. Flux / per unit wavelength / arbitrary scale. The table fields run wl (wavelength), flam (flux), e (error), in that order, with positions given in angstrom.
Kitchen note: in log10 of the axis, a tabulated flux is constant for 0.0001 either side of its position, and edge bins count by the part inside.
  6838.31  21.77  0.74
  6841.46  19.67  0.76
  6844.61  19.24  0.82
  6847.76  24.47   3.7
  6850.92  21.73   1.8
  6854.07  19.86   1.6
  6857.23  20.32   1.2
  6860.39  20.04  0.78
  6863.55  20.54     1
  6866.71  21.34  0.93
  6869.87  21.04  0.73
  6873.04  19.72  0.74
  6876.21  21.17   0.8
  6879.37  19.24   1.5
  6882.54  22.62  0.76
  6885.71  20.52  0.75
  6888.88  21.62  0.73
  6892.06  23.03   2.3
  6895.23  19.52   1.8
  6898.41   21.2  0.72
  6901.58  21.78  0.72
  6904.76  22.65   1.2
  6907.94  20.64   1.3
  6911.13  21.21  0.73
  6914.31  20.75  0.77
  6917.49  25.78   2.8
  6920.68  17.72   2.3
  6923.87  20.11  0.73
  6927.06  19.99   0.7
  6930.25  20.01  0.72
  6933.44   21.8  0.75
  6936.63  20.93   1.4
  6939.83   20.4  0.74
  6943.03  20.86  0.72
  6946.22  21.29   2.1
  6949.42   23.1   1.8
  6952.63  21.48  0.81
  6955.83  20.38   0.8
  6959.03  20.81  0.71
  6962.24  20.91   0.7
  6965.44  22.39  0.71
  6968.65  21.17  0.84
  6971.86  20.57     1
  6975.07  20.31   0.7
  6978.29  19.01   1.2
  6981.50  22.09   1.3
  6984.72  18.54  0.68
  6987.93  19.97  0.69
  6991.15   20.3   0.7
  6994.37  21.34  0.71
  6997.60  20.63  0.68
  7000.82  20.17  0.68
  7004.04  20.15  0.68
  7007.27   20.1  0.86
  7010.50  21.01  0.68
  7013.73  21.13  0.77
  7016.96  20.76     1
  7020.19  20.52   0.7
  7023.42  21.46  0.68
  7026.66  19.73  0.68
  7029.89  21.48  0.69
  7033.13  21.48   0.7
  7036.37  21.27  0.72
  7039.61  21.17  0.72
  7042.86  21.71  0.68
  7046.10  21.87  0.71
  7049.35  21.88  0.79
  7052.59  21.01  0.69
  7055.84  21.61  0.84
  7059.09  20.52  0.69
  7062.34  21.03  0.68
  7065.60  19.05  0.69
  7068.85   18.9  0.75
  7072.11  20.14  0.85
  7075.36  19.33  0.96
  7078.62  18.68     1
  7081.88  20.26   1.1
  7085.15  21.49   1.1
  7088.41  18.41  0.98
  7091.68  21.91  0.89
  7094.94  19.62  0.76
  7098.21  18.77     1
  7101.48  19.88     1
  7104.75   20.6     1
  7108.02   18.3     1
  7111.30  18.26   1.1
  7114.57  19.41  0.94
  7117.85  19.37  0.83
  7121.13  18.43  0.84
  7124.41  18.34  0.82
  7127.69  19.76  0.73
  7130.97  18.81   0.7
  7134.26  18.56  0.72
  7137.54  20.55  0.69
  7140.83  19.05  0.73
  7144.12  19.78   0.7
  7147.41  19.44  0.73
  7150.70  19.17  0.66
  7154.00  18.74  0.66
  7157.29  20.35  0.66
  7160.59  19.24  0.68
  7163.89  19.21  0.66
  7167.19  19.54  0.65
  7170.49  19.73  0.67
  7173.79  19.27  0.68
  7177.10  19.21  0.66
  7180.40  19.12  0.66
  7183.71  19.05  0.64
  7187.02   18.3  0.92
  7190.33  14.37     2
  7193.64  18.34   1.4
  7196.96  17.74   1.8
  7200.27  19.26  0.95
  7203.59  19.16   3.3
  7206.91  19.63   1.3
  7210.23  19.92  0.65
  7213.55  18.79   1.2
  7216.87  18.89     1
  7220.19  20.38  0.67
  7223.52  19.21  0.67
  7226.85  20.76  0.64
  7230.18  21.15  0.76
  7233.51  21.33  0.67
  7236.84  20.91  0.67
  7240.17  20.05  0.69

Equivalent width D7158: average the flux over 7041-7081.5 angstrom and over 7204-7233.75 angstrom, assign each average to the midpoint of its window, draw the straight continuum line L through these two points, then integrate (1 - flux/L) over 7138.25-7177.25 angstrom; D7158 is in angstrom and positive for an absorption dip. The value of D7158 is 1.4 angstrom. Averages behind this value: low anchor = 20.5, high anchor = 19.9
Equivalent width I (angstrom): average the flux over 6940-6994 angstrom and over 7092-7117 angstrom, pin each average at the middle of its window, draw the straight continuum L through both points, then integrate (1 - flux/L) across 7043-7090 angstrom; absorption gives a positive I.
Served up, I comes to -1.3 angstrom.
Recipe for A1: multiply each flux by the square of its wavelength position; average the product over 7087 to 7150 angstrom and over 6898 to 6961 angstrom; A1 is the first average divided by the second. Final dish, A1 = 1.0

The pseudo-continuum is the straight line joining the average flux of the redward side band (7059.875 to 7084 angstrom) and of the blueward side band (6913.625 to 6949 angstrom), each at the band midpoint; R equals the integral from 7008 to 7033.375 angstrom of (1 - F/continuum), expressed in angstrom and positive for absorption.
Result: -0.93 angstrom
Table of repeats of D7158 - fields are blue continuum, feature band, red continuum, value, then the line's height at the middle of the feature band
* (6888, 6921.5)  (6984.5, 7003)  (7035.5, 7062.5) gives 1.0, 21.4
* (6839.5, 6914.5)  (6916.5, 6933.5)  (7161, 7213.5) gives 0.0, 20.7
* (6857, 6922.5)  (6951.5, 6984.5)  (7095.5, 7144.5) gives -0.6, 20.4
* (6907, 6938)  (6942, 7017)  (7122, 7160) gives -1.0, 20.5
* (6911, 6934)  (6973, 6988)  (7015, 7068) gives 0.7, 20.9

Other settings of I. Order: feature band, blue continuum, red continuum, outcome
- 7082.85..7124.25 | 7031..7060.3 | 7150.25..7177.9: 1.9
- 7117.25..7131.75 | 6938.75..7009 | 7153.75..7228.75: 0.5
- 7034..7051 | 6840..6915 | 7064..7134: -1.5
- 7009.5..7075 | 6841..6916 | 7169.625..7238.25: -2.3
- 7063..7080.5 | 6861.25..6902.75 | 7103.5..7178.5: 0.3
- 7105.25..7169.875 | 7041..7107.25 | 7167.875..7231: 1.5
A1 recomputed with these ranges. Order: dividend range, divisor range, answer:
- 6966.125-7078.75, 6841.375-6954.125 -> 1.01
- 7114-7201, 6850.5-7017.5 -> 0.97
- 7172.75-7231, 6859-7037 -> 0.98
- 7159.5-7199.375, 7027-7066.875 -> 0.91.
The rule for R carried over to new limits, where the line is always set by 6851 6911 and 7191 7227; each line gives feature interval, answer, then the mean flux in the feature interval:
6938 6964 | -0.8 angstrom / 21.2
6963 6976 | -0.4 angstrom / 21.1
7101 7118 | 0.3 angstrom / 19.3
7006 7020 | -0.4 angstrom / 20.7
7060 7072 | 0.1 angstrom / 19.8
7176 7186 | 0.1 angstrom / 19.1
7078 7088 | -0.1 angstrom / 20.1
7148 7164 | 0.0 angstrom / 19.4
